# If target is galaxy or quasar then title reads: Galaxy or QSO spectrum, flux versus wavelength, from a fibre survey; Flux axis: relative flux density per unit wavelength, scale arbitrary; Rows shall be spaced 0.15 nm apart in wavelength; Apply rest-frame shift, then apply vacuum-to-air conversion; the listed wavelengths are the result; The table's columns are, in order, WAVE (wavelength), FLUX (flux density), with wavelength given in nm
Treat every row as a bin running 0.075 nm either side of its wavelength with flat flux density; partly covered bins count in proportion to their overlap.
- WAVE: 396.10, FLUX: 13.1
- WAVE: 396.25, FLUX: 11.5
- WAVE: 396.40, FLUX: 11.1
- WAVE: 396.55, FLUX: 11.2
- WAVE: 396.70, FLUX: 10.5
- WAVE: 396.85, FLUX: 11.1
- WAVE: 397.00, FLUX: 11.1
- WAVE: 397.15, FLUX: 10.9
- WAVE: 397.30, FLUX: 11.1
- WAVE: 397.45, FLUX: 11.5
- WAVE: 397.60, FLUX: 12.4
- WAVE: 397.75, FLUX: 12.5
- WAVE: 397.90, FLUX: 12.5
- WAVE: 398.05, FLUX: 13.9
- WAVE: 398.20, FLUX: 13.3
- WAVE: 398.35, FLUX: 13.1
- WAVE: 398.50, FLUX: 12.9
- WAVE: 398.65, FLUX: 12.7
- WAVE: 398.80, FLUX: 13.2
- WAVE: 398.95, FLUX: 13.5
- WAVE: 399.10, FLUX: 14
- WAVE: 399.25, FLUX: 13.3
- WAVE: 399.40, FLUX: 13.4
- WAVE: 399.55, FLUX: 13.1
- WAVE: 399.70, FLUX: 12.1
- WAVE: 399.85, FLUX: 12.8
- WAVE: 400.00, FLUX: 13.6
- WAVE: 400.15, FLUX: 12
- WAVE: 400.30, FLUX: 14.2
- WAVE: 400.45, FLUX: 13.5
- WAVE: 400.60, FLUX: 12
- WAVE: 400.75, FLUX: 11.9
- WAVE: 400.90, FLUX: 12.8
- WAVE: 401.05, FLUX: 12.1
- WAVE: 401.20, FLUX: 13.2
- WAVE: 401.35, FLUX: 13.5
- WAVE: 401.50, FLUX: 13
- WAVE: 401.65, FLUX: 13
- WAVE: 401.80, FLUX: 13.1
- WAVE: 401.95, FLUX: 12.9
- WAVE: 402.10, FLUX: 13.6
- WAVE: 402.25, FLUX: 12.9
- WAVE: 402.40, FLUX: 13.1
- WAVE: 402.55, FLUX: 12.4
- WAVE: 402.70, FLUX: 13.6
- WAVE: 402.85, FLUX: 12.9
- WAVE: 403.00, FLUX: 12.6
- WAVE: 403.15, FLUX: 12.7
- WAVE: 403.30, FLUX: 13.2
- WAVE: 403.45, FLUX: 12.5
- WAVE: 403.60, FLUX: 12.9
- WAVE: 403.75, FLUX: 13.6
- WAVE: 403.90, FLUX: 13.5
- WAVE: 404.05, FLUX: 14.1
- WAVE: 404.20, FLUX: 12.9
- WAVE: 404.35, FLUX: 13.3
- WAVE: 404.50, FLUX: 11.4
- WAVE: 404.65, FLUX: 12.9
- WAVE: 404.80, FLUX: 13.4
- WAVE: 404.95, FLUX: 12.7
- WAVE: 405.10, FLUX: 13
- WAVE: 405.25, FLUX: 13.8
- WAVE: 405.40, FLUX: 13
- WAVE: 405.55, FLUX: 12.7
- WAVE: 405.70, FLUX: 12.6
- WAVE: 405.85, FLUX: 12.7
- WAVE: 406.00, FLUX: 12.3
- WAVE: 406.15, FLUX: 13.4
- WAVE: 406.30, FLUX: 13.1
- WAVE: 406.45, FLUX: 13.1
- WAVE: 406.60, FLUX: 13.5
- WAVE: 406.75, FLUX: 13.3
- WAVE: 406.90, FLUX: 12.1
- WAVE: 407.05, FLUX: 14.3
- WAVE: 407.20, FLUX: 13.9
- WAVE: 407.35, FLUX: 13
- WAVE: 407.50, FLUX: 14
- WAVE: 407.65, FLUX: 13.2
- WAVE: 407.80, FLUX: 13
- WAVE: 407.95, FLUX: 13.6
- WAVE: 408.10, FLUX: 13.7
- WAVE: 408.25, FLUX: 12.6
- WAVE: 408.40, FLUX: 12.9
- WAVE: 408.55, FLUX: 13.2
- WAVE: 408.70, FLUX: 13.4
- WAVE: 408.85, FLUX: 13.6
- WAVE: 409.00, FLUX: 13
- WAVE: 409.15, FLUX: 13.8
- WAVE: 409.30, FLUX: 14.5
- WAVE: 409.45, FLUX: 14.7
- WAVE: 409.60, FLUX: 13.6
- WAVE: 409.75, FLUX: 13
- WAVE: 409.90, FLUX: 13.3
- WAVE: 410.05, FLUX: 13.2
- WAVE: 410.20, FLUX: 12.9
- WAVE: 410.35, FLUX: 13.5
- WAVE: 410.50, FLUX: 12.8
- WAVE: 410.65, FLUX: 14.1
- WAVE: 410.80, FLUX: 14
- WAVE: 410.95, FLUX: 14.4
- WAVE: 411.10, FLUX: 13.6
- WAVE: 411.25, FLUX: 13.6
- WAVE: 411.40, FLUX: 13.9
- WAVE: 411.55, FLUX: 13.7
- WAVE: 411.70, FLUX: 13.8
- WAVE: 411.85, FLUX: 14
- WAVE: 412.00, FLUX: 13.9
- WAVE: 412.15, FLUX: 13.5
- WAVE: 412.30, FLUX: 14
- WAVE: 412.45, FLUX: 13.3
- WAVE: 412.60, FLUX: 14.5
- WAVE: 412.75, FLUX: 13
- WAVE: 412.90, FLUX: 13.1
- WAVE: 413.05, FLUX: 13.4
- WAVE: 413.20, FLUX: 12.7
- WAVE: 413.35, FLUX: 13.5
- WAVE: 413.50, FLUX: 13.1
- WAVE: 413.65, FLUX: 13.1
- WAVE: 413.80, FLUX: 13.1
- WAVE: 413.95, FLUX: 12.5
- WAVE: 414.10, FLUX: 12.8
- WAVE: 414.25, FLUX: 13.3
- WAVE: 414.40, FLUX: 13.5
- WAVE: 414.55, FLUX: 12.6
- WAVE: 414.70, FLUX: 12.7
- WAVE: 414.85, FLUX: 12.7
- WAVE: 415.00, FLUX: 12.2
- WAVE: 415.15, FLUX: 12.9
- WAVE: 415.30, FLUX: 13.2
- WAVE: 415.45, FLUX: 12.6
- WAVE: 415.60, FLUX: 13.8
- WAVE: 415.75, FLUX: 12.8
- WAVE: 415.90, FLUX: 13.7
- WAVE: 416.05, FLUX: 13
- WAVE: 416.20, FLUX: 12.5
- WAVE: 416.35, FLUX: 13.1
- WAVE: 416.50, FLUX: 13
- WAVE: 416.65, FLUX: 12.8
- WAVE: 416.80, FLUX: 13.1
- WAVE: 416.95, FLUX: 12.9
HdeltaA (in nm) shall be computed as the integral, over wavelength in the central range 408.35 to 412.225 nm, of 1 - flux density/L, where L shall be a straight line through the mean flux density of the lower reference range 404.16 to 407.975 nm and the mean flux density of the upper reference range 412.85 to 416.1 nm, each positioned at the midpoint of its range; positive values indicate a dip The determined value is -0.17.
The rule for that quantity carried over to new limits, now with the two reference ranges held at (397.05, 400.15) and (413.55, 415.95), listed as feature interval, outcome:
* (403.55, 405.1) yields -0.03 nm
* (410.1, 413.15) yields -0.17 nm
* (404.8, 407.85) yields -0.07 nm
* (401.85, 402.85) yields -0.02 nm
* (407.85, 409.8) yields -0.09 nm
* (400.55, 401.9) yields 0.00 nm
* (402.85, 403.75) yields 0.00 nm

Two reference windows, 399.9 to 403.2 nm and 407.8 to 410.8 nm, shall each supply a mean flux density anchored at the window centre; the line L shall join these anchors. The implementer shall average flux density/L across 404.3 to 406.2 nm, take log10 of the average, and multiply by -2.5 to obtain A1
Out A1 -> 0.028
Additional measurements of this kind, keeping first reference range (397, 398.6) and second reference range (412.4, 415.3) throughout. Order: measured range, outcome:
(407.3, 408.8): -0.04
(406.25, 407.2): -0.05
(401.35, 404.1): -0.04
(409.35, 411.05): -0.06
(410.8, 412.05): -0.07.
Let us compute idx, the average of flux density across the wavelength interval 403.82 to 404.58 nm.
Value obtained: 13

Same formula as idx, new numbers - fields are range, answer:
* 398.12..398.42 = 13.2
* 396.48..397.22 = 11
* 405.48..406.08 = 12.6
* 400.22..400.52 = 13.8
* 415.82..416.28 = 13.1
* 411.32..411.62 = 13.8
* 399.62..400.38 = 12.9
